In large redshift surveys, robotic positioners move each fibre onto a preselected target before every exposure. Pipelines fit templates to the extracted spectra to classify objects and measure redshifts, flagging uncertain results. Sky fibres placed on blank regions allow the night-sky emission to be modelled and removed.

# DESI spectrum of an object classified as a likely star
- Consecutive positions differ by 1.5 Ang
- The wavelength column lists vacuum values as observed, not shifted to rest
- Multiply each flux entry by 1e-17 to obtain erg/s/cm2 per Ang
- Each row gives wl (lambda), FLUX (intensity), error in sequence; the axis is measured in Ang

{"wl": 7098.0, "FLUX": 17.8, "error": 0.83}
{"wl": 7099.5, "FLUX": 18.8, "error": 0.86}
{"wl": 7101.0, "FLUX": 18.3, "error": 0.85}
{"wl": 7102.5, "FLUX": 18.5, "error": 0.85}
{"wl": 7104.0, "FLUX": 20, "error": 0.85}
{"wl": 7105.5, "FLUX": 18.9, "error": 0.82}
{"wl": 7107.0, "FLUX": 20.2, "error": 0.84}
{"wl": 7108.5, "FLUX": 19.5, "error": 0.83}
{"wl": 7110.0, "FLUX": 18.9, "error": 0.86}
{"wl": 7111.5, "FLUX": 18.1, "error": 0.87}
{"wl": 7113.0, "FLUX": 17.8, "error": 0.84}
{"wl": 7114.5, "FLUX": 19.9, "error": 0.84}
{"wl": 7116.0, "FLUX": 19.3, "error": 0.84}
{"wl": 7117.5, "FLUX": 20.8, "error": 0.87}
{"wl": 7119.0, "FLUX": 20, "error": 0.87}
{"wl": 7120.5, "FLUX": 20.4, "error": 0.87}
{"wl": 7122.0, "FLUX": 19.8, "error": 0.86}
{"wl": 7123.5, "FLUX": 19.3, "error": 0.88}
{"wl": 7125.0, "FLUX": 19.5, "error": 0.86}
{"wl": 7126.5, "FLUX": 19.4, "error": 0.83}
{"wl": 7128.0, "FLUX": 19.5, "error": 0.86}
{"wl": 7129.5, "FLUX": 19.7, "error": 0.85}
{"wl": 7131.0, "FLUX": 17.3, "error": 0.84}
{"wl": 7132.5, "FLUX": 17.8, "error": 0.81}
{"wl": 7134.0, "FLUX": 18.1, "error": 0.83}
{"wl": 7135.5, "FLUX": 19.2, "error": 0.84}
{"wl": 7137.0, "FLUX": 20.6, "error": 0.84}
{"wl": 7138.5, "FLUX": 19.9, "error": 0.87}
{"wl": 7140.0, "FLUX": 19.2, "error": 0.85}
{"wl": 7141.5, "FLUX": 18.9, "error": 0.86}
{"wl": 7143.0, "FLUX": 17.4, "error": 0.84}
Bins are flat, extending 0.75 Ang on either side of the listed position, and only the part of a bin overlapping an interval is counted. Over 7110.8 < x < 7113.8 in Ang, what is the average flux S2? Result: 18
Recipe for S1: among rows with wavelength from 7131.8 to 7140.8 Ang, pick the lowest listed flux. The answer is 17.8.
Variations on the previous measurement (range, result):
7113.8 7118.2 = 19.3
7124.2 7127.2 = 19.4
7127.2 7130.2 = 19.5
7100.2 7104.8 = 18.3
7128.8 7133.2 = 17.3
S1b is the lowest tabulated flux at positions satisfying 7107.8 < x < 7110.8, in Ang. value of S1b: 18.9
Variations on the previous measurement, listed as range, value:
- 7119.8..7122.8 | 19.8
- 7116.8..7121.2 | 20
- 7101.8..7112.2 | 18.1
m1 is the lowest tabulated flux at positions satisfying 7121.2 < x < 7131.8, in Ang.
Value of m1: 17.3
